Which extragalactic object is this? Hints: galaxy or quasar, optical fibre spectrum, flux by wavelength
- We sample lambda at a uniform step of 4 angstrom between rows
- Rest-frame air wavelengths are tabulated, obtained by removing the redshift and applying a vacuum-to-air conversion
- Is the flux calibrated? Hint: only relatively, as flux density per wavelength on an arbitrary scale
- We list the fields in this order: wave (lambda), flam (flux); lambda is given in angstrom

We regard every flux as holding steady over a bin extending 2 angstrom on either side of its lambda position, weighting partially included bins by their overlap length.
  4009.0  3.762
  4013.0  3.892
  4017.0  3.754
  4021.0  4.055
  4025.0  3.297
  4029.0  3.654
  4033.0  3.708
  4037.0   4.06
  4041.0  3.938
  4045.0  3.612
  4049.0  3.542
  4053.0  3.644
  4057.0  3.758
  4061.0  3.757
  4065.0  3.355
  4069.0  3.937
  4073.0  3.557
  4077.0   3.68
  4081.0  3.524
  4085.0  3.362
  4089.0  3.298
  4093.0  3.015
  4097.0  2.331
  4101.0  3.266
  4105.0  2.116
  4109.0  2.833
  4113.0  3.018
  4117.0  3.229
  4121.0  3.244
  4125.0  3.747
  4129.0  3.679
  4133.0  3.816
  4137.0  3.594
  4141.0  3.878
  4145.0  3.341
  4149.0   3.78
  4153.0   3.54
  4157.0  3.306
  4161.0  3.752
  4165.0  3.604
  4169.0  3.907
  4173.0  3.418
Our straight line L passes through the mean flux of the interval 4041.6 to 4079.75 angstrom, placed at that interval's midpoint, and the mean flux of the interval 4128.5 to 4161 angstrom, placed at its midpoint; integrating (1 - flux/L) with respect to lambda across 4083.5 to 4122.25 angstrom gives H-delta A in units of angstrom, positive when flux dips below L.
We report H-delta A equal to 7.23 angstrom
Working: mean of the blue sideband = 3.66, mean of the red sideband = 3.62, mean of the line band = 2.96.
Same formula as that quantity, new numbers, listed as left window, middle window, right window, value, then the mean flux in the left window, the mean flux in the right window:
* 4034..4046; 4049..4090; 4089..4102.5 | -2.8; 3.88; 2.92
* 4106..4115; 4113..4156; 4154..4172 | -4.9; 2.84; 3.62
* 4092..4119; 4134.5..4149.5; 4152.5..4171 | -1.3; 2.82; 3.63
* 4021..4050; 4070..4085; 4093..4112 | -2.5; 3.72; 2.7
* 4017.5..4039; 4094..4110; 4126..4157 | 4.5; 3.75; 3.64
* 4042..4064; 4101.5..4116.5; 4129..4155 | 3.6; 3.66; 3.66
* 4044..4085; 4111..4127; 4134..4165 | 1.3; 3.62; 3.61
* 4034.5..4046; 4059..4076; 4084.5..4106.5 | -1.3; 3.89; 2.88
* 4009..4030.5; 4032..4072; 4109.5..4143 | -0.7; 3.74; 3.49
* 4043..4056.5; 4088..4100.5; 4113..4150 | 2.4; 3.62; 3.55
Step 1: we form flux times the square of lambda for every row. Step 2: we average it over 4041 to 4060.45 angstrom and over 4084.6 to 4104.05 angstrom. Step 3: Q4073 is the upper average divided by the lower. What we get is 0.83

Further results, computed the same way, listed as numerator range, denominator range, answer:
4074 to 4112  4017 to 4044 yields 0.83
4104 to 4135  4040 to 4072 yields 0.91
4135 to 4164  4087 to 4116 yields 1.29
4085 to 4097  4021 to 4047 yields 0.84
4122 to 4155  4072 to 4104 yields 1.17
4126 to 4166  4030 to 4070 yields 1.02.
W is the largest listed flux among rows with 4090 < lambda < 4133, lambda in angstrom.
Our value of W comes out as 3.816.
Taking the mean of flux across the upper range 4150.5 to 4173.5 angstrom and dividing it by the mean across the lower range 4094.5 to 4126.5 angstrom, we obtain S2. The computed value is 1.2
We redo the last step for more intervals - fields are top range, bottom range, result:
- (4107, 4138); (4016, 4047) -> 0.90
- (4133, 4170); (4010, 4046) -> 0.96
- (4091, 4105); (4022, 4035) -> 0.77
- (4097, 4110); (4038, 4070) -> 0.72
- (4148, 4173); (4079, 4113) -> 1.22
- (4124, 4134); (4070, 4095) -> 1.09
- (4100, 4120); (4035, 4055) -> 0.77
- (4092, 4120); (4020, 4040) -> 0.76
